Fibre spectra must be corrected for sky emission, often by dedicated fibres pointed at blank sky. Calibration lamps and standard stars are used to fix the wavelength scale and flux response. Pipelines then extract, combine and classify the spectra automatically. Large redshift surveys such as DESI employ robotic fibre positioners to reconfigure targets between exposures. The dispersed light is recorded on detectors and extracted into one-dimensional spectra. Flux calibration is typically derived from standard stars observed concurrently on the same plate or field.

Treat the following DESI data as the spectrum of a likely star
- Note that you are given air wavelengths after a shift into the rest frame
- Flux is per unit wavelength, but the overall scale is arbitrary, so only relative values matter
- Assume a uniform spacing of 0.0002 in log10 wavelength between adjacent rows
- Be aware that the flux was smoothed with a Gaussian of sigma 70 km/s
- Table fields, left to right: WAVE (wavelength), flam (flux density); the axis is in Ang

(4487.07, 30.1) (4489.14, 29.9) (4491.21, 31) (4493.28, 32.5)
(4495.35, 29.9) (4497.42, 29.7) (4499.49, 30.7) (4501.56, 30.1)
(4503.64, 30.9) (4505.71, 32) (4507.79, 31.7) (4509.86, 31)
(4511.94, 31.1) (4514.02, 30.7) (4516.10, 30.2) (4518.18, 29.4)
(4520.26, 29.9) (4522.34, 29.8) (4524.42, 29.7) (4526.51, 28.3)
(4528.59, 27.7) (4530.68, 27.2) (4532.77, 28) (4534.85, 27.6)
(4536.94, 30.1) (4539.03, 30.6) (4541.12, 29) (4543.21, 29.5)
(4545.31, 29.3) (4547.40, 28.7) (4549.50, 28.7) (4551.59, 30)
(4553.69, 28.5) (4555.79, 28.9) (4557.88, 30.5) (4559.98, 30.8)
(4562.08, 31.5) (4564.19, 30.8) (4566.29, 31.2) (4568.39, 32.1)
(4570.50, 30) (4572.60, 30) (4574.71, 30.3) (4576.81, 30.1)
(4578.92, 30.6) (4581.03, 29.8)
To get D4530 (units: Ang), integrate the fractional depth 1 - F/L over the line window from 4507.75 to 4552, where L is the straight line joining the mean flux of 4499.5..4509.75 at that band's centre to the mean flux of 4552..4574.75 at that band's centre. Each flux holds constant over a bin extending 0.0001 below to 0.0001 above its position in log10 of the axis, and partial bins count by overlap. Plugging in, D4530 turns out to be 2.03 Ang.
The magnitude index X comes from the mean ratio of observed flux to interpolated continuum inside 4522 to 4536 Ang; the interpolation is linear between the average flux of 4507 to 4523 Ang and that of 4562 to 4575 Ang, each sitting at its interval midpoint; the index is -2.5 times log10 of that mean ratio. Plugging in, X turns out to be 0.08 mag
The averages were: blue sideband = 30.5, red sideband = 30.8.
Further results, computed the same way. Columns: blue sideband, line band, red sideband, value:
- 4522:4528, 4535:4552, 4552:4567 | 0.01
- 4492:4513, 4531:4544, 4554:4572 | 0.06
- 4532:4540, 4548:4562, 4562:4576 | 0.01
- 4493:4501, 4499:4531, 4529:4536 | -0.04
